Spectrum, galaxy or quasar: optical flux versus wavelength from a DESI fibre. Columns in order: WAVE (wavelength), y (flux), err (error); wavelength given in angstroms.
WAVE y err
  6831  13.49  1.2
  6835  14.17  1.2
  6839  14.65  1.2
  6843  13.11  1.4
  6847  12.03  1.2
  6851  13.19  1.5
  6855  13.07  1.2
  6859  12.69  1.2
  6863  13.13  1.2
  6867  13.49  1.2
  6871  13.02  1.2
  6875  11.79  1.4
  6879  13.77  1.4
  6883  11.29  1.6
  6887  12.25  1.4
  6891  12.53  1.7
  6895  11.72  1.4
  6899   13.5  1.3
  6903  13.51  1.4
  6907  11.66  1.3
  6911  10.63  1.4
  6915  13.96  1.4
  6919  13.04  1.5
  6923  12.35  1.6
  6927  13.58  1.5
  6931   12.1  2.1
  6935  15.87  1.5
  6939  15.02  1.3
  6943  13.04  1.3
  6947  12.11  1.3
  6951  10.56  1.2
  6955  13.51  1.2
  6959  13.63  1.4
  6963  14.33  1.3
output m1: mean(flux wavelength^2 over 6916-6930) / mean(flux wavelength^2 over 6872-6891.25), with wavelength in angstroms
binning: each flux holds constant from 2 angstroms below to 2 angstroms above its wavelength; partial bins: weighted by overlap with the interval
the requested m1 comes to 1.07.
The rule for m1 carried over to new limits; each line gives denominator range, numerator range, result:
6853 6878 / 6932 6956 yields 1.05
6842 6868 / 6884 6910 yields 0.97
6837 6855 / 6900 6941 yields 1.02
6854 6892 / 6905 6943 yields 1.05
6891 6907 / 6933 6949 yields 1.12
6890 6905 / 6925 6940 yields 1.11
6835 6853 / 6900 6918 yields 0.96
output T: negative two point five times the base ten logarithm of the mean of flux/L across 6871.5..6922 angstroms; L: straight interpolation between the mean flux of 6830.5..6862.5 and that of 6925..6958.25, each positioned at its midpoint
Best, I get 0.07 mag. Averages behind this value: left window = 13.3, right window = 13.2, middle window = 12.5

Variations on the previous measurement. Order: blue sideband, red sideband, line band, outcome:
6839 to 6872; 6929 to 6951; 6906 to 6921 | 0.08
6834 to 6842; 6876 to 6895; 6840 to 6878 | 0.04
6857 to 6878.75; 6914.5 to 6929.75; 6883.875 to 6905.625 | 0.03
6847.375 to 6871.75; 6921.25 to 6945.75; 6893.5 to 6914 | 0.09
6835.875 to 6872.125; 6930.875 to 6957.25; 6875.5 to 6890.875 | 0.07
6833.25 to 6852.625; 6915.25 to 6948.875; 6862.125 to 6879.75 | 0.04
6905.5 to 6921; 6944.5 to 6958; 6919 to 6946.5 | -0.11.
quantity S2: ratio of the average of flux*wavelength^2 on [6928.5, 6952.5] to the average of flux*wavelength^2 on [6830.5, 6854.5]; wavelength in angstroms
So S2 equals 1.0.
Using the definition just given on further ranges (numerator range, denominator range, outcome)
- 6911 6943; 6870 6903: 1.09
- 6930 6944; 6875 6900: 1.16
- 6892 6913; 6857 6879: 0.96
